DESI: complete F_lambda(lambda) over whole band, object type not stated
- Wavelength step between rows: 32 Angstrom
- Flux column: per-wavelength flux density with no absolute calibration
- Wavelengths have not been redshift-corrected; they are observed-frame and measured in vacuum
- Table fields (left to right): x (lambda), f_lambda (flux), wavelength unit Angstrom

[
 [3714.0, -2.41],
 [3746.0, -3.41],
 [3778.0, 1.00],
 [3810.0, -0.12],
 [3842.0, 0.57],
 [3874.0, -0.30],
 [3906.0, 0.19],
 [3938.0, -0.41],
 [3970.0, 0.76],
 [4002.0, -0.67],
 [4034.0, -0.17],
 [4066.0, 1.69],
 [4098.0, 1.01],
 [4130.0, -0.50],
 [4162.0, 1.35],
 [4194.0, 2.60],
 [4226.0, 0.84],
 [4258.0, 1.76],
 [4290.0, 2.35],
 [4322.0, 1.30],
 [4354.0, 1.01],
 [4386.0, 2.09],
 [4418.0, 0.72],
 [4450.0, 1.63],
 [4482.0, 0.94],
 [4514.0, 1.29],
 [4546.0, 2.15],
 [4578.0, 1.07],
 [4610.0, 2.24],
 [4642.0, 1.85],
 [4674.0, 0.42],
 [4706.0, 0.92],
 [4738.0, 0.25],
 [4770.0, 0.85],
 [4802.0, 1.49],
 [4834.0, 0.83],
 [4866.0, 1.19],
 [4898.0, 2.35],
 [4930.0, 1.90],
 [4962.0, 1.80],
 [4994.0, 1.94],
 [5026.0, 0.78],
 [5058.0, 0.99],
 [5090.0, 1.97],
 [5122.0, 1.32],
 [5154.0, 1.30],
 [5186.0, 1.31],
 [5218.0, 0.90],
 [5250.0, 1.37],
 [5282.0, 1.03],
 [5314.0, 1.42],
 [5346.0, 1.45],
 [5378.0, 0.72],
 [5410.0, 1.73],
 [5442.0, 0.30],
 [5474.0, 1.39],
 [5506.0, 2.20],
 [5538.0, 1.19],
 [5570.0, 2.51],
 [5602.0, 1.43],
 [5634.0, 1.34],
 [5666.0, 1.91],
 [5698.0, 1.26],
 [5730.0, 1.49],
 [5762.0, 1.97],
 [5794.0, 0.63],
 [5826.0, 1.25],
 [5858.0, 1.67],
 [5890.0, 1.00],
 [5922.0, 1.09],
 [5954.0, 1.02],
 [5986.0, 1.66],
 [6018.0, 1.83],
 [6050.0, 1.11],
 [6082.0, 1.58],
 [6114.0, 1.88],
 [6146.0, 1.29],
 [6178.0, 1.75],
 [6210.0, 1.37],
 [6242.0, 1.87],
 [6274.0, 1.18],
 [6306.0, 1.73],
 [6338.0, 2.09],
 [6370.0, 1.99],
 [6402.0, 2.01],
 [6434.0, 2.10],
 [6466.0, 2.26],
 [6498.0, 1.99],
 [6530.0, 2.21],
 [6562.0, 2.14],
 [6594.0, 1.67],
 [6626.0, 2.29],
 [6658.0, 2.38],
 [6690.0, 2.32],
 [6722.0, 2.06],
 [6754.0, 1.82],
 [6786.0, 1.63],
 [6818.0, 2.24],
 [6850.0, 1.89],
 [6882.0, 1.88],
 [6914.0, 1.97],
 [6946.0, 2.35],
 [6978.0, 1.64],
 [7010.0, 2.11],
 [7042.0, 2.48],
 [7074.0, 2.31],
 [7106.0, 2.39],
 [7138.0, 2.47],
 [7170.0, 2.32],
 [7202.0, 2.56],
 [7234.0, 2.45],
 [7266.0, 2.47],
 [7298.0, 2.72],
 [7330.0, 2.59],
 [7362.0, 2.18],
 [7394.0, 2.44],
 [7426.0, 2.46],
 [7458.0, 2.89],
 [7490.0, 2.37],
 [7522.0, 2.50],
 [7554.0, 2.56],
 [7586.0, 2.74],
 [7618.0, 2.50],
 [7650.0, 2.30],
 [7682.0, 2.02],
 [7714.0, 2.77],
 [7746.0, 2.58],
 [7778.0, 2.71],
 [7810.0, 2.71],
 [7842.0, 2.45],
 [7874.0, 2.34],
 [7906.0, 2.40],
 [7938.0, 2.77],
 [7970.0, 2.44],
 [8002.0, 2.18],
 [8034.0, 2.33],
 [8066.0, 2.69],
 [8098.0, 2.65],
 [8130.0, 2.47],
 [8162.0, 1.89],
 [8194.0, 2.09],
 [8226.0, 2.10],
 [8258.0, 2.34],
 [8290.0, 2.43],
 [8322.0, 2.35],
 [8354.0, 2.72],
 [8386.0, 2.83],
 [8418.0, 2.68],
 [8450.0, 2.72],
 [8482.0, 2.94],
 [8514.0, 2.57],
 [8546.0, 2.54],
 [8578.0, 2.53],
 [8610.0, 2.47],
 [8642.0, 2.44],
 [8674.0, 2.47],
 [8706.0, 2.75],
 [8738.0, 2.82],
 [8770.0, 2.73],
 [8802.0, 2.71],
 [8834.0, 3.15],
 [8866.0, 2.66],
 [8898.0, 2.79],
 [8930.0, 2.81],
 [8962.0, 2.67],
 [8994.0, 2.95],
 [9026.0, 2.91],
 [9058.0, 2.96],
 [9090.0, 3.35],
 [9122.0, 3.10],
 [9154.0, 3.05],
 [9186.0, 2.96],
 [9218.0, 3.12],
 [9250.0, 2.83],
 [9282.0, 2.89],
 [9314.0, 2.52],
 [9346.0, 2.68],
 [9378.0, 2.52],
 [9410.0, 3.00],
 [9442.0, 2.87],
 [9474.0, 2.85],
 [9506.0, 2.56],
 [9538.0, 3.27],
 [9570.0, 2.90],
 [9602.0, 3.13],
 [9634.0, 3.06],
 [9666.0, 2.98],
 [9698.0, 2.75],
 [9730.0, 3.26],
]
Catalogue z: 0.58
